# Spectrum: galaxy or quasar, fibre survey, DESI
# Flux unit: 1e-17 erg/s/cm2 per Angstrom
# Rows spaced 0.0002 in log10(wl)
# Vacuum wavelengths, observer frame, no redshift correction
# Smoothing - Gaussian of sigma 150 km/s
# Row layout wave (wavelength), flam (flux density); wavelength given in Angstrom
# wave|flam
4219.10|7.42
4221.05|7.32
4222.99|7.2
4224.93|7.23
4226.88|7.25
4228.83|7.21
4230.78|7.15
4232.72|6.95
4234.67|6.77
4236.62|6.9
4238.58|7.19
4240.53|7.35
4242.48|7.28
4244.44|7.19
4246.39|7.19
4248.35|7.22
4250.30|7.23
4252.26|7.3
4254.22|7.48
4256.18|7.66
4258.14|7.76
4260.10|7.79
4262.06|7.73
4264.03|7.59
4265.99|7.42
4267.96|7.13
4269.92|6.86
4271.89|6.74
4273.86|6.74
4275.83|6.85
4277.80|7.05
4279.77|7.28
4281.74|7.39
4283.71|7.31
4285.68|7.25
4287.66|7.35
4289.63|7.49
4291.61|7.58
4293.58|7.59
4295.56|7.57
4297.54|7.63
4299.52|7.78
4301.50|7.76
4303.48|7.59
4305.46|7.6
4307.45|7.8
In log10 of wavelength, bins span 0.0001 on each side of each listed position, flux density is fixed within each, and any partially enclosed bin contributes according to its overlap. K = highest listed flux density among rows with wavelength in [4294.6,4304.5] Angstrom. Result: 7.78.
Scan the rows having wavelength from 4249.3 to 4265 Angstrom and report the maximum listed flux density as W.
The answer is 7.79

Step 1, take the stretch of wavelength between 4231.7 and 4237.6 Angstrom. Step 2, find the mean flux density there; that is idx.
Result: 6.88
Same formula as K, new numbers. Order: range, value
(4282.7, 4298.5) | 7.63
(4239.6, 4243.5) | 7.35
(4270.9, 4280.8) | 7.28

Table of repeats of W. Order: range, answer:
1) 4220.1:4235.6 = 7.32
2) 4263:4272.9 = 7.59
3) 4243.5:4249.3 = 7.22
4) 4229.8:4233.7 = 7.15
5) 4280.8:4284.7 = 7.39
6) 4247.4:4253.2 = 7.3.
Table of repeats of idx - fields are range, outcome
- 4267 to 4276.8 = 6.86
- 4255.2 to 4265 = 7.7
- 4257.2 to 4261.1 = 7.78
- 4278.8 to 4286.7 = 7.31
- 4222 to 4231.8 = 7.21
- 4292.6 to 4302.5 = 7.66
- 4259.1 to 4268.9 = 7.53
